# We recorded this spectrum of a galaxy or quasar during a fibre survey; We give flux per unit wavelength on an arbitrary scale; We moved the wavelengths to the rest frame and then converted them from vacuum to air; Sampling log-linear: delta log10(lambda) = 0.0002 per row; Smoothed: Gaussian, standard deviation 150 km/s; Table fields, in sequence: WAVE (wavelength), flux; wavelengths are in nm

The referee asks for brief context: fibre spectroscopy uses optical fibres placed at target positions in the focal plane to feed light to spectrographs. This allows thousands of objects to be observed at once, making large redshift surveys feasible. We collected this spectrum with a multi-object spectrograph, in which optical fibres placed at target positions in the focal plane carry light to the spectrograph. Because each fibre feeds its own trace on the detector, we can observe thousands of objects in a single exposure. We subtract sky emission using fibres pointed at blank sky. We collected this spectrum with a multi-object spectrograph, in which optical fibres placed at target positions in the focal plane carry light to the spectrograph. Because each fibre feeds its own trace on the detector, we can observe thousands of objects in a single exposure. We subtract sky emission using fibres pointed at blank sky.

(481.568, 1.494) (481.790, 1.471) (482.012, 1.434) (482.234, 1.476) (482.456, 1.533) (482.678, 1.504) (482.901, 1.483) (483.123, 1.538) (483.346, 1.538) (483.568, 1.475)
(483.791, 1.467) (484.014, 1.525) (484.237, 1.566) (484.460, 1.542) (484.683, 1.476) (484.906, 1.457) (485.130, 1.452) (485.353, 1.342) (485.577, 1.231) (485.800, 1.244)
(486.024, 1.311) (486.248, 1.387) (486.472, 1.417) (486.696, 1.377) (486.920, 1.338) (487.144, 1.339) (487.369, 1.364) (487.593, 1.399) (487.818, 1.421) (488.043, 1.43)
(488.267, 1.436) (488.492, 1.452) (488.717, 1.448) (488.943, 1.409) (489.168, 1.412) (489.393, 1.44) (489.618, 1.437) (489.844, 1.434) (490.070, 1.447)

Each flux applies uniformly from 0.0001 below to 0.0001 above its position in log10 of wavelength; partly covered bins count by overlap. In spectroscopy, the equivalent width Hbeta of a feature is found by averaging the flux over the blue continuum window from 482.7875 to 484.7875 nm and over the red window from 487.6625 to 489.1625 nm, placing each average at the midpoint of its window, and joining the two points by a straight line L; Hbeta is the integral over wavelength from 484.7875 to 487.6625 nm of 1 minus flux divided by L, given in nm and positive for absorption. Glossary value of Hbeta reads 0.22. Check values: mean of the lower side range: 1.51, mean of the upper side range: 1.43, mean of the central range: 1.36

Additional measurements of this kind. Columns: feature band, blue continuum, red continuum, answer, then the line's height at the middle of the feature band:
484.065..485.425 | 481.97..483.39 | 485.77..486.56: -0.07 nm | 1.41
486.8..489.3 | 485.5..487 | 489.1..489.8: -0.03 nm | 1.39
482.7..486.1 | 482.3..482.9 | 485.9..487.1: -0.01 nm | 1.44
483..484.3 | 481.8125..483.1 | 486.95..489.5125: -0.04 nm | 1.47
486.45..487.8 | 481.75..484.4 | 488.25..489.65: 0.08 nm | 1.45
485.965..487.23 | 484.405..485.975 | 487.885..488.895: 0.04 nm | 1.41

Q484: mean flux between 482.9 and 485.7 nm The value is 1.47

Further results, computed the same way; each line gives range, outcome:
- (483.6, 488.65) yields 1.41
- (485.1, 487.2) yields 1.34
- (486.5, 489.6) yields 1.41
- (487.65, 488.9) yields 1.43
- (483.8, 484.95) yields 1.51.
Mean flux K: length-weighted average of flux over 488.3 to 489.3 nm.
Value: 1.43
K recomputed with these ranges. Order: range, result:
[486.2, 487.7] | 1.37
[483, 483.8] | 1.51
